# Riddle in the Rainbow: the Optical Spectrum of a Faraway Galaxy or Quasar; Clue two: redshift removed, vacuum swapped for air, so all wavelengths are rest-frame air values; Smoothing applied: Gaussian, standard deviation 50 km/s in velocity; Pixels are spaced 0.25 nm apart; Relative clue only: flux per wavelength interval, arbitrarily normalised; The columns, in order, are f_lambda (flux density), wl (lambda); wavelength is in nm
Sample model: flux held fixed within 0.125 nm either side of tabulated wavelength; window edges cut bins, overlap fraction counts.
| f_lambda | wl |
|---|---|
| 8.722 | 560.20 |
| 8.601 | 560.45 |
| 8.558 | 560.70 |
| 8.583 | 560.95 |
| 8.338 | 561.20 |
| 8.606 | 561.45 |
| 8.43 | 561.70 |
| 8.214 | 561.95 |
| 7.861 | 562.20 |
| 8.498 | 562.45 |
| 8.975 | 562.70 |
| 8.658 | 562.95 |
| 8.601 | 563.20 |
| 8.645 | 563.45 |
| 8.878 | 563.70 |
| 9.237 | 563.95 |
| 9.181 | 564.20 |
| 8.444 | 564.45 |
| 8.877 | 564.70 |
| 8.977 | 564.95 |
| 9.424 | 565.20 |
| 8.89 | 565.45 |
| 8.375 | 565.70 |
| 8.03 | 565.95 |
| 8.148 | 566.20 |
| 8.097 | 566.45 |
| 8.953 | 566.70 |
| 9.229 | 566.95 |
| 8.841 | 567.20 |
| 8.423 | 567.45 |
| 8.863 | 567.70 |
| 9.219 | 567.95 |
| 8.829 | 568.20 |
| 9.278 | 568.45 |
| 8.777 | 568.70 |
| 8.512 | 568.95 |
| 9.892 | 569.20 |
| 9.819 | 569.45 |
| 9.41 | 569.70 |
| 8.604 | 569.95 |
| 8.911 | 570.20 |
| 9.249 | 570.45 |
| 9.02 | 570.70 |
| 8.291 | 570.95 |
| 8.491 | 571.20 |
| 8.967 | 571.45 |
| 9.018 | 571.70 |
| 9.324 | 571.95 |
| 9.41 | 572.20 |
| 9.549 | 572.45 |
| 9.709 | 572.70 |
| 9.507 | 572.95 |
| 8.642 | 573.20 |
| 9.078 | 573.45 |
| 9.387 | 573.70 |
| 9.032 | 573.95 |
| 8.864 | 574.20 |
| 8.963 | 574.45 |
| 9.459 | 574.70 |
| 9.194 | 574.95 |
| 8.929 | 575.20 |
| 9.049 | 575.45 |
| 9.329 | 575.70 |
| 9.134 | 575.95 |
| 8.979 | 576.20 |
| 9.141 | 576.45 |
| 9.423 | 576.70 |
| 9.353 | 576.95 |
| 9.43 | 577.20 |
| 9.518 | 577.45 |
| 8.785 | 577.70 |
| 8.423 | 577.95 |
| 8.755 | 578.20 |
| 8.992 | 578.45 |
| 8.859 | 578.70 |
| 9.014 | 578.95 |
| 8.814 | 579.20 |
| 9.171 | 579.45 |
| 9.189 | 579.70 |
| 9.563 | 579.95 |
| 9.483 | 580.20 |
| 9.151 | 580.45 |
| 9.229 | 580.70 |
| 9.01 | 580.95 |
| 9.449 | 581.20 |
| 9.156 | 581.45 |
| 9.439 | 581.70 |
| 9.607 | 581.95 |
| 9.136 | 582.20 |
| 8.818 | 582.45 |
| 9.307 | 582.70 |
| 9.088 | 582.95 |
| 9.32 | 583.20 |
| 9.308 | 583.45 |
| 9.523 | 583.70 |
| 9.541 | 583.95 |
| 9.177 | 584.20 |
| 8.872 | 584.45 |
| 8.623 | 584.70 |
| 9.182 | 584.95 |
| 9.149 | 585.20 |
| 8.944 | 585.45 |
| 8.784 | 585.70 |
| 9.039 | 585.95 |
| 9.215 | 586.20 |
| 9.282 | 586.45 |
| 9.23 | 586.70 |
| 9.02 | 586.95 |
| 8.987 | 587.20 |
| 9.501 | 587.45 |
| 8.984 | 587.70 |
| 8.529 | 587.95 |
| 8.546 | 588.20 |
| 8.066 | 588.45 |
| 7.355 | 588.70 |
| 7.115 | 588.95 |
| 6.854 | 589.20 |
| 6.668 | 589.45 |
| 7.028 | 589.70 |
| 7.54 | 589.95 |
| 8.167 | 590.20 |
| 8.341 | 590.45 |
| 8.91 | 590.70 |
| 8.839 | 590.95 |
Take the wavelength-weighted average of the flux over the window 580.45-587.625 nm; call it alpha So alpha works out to 9.17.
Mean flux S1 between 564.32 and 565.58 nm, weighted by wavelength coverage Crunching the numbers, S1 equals 8.92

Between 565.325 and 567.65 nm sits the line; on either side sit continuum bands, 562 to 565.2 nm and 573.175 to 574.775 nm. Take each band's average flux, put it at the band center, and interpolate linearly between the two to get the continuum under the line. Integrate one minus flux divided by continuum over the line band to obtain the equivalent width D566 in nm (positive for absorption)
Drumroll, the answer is 0.07 nm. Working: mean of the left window 8.75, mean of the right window 9.07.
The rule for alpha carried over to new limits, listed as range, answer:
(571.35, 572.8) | 9.33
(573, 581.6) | 9.12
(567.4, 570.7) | 9.07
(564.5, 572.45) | 8.91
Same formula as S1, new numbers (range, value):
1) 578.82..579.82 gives 9.05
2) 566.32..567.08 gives 8.76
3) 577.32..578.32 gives 8.87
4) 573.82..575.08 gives 9.1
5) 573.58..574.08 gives 9.2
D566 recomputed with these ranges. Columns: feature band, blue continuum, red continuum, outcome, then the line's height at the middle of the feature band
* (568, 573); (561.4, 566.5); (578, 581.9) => -0.160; 8.84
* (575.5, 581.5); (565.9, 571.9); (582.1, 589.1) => -0.162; 8.9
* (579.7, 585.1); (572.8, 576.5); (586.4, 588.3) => -0.112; 9.05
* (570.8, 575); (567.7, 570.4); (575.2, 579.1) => -0.006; 9.1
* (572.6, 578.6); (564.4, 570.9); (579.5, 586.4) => -0.051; 9.05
